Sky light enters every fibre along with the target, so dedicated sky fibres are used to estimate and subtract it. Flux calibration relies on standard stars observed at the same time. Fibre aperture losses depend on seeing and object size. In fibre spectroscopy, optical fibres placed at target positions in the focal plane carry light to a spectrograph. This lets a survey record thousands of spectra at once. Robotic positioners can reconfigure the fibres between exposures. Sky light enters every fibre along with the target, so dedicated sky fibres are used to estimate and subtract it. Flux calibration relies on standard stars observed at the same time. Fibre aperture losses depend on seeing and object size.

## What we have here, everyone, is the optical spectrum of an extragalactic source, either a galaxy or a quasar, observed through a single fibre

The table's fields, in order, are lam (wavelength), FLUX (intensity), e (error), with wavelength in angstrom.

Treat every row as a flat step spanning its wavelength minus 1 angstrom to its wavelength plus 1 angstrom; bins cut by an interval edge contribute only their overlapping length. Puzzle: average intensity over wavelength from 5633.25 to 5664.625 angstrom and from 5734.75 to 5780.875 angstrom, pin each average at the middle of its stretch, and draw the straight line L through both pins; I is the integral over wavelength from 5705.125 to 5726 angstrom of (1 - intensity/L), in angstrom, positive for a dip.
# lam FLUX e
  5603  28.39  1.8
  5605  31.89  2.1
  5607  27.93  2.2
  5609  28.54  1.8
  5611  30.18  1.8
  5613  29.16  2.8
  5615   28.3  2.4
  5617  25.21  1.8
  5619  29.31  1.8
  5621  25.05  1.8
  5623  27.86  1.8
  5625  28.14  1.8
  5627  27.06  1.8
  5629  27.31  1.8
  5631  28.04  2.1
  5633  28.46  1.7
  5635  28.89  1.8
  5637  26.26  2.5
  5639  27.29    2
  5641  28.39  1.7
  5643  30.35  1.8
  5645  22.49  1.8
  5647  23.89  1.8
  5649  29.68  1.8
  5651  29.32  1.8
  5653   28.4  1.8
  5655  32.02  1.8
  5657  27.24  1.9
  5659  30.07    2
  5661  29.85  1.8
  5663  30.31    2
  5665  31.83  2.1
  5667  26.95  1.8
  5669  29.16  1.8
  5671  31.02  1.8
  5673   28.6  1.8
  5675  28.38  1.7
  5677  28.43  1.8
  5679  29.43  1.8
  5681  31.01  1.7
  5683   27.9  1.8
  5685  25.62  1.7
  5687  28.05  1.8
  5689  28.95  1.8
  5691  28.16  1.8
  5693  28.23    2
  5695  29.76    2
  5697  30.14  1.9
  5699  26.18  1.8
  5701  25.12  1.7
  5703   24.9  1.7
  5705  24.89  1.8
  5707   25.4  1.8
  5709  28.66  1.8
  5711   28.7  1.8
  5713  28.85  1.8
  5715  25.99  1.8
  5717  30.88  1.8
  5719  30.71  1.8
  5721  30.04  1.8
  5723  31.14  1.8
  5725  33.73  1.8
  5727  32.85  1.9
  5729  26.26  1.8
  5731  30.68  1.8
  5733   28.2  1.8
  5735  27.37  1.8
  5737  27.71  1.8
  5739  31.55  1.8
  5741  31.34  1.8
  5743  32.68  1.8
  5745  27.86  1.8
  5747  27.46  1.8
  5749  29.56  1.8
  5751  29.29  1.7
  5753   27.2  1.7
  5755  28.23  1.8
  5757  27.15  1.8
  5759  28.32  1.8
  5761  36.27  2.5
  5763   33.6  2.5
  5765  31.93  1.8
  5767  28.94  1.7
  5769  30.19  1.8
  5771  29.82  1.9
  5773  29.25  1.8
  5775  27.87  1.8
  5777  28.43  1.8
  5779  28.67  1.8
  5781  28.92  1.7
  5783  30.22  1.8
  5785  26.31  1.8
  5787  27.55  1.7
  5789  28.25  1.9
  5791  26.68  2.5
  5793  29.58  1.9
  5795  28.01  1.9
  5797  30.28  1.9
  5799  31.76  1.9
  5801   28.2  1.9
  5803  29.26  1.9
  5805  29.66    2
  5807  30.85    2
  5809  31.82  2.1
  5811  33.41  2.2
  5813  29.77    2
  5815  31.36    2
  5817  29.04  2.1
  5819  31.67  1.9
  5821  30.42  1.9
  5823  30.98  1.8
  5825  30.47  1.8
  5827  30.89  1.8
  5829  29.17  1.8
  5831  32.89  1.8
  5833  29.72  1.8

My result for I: -0.06 angstrom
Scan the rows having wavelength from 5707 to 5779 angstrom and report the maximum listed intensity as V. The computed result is 36.27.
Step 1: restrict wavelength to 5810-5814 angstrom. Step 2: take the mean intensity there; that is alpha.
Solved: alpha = 31.6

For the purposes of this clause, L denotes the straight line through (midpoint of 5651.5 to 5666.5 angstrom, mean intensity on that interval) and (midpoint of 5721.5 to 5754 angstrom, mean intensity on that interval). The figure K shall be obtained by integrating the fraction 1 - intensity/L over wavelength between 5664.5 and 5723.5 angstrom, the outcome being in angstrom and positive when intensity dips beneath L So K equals 2.7 angstrom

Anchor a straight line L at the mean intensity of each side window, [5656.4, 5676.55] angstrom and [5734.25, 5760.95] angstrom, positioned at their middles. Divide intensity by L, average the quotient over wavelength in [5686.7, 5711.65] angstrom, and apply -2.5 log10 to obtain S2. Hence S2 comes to 0.07 mag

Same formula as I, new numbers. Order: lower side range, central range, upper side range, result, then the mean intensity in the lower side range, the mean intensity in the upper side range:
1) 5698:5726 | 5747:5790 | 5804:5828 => 0.5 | 28.2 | 30.9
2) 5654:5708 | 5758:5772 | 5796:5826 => -0.7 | 28.4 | 30.6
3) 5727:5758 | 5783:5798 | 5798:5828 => 0.9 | 29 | 30.6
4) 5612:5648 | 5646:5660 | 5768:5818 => -0.5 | 27.3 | 29.4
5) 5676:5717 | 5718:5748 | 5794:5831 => -1.4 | 27.8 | 30.5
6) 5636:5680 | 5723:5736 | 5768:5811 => -0.5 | 28.6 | 29.2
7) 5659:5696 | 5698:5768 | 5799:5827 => 1.3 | 29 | 30.6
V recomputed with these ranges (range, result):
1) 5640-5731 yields 33.73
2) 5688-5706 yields 30.14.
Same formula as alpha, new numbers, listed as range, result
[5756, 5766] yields 31.5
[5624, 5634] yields 27.8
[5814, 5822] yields 30.6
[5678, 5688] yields 28.4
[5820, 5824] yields 30.7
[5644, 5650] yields 25.4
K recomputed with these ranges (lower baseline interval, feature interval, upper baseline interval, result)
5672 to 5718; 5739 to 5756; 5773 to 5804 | -0.59 angstrom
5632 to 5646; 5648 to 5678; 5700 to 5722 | -2.08 angstrom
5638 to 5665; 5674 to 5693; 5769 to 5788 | 0.09 angstrom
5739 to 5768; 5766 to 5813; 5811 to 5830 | 1.58 angstrom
